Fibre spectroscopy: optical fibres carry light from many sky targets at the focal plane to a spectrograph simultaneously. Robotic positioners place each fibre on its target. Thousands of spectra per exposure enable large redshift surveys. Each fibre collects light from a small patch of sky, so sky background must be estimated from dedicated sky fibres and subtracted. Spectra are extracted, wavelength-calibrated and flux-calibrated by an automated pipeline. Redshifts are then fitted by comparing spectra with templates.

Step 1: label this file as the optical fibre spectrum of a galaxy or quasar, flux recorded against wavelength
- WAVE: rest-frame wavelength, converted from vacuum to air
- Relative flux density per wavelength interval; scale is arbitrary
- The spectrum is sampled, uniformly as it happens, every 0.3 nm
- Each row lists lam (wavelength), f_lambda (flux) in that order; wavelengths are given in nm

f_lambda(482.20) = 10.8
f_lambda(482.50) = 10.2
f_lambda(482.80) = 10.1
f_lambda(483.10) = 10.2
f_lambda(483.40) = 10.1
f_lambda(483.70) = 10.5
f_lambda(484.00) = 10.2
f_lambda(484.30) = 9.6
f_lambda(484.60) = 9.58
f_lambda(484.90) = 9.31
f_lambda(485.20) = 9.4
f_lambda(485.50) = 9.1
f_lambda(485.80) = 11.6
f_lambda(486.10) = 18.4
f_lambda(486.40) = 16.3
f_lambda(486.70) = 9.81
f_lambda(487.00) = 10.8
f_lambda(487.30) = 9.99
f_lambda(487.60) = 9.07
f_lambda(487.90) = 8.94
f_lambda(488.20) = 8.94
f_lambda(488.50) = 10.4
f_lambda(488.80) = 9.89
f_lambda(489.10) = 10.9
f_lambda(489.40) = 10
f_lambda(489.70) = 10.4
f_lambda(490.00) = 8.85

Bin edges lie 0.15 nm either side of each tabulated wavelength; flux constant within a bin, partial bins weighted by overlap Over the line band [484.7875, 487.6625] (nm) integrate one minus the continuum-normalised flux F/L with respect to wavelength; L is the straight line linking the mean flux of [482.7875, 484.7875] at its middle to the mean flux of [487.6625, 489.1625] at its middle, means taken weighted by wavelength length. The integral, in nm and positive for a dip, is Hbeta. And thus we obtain -0.47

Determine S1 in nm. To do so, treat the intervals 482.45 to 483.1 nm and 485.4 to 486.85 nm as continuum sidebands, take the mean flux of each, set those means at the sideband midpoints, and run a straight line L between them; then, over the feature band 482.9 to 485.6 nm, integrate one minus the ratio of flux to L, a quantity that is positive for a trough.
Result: 0.383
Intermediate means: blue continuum 10.2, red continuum 13.2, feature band 9.8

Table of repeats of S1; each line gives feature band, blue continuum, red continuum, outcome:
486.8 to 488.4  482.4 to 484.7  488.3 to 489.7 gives 0.10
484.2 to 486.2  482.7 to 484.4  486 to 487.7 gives 0.08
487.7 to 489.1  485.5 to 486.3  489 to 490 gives 0.20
